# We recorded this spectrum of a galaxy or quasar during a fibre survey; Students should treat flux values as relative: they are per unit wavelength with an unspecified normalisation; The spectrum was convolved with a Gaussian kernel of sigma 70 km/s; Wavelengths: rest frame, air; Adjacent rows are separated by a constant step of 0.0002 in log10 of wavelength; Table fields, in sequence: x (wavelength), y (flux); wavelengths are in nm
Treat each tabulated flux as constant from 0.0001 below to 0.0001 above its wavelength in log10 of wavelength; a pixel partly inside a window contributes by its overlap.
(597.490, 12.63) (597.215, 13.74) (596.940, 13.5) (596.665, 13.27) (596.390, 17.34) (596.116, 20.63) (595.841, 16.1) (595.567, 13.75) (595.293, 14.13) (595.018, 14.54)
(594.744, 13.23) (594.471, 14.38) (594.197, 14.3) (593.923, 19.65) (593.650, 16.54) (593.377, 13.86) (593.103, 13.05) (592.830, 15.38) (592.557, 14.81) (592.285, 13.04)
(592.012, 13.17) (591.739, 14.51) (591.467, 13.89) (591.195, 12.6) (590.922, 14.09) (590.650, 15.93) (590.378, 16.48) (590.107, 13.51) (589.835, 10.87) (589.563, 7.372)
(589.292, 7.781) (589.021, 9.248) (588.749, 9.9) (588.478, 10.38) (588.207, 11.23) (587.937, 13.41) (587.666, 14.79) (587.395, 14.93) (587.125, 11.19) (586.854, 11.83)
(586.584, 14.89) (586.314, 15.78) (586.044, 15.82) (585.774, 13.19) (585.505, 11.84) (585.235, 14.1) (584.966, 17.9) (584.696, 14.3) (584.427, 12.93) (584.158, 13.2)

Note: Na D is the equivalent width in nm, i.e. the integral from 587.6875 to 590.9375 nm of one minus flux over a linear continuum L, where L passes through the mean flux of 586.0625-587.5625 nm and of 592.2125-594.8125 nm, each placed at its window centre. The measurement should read 0.59 nm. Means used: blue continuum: 13.9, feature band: 11.7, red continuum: 14.9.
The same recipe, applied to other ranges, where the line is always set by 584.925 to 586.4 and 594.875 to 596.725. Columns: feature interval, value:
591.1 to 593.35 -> 0.22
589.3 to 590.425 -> 0.29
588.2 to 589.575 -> 0.52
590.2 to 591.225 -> 0.01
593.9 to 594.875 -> 0.04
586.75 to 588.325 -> 0.20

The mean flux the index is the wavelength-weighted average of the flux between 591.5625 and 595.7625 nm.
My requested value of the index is 14.6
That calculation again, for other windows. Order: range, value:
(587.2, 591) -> 12.1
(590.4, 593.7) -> 14.3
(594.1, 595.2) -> 14.1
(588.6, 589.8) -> 8.78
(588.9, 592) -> 12.4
